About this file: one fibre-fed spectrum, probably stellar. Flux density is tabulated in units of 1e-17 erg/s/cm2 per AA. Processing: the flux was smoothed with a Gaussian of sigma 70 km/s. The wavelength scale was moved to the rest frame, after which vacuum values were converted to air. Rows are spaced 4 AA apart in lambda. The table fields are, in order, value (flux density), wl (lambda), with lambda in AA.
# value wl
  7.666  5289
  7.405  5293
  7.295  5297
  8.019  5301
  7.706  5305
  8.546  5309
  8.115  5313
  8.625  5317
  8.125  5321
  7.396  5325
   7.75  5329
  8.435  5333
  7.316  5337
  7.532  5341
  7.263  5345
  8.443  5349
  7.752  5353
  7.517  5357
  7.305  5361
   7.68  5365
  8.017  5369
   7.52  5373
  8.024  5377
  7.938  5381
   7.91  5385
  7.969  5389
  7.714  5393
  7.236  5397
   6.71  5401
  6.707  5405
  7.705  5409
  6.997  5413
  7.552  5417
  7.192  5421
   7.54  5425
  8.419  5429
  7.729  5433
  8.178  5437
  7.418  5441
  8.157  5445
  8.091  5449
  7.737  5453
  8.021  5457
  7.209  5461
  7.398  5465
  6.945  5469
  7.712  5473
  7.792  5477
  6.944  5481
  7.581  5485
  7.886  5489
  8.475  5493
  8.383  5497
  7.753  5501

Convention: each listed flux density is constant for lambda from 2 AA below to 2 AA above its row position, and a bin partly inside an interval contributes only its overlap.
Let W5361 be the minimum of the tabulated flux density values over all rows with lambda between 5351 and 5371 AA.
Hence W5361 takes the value 7.305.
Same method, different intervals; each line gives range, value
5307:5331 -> 7.396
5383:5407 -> 6.707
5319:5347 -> 7.263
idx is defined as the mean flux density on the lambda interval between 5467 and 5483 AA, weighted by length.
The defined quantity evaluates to 7.35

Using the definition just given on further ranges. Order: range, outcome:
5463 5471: 7.17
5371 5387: 7.85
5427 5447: 7.98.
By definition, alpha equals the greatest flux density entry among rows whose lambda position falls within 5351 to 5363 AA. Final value 7.752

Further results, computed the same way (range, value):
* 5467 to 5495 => 8.475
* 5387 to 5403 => 7.969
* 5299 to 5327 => 8.625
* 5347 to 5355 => 8.443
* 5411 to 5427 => 7.552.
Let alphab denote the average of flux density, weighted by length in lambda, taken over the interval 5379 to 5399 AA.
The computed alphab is 7.75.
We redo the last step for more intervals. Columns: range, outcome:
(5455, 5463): 7.62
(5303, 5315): 8.12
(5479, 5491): 7.47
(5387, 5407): 7.27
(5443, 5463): 7.84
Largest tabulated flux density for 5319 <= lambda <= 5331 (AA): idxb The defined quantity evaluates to 8.125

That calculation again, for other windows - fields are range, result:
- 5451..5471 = 8.021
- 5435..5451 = 8.178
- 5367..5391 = 8.024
